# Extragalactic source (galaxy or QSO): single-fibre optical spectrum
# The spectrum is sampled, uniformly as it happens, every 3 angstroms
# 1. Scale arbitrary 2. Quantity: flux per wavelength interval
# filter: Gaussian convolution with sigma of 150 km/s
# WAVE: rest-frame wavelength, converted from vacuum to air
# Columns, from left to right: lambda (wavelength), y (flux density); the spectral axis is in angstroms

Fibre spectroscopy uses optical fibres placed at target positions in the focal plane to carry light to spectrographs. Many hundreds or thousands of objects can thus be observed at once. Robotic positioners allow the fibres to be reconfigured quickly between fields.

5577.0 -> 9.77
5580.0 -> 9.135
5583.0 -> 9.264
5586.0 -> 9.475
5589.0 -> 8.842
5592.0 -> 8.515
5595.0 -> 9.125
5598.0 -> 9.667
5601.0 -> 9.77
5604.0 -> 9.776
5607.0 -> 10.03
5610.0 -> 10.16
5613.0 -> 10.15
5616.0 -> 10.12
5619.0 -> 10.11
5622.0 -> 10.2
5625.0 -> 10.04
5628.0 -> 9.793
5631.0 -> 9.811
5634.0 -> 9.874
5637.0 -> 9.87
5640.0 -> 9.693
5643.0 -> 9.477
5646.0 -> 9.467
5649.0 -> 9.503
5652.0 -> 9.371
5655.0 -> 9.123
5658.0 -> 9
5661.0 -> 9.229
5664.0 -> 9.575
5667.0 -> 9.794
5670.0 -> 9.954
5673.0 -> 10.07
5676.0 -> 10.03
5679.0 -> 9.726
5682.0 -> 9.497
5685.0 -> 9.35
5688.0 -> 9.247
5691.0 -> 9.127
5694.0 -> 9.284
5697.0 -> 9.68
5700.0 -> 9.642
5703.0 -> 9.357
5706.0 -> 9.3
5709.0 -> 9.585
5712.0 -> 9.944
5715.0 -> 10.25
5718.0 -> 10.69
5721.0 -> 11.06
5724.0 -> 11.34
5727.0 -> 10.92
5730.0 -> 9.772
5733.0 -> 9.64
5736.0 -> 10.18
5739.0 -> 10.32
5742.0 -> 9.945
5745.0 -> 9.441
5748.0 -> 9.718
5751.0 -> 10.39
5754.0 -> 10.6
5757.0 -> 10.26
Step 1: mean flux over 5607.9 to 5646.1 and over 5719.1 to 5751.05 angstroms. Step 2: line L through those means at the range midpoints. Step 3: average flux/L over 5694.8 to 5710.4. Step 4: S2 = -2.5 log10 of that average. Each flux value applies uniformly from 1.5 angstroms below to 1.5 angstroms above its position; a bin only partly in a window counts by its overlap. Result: 0.07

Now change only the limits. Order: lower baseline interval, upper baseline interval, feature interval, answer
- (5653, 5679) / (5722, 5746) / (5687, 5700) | 0.05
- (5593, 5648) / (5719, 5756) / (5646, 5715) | 0.06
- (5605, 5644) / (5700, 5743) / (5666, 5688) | 0.04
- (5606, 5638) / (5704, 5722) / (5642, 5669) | 0.07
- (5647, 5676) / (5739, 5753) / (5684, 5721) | 0.01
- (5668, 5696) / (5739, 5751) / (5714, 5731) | -0.10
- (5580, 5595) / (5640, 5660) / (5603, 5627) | -0.10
